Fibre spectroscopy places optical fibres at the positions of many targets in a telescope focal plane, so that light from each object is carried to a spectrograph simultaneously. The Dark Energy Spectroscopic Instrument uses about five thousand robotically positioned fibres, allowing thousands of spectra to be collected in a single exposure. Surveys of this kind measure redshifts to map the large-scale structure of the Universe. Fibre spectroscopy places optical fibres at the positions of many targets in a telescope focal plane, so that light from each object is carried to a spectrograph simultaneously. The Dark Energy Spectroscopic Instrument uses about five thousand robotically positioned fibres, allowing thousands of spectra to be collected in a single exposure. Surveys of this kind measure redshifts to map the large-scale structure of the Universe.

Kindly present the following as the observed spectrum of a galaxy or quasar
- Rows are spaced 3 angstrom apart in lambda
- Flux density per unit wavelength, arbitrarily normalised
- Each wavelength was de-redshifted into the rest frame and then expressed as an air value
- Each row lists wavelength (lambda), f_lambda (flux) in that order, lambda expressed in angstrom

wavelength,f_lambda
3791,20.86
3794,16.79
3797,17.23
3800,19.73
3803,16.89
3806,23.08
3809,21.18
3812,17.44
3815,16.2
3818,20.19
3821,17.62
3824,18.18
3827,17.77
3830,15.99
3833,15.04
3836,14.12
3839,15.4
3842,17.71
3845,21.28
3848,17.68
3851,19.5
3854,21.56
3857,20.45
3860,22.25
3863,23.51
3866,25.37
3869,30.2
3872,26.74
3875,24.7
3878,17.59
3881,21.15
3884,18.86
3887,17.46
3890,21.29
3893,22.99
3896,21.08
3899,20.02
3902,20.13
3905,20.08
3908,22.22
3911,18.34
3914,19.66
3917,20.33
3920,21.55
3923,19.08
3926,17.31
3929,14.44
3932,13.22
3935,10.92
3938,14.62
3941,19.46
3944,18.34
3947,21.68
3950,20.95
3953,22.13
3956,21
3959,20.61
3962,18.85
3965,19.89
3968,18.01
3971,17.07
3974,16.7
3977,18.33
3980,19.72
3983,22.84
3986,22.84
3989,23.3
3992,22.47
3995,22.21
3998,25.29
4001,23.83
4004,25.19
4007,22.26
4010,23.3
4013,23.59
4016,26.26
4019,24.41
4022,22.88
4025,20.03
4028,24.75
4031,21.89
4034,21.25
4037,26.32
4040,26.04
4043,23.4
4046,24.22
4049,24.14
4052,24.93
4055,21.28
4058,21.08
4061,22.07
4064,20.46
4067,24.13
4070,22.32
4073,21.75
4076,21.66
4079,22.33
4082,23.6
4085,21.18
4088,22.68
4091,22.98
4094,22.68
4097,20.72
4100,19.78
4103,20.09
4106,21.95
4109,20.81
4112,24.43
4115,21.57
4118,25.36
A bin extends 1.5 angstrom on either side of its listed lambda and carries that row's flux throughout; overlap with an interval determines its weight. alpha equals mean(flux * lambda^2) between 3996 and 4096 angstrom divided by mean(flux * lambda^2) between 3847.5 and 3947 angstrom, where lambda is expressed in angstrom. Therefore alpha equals 1.2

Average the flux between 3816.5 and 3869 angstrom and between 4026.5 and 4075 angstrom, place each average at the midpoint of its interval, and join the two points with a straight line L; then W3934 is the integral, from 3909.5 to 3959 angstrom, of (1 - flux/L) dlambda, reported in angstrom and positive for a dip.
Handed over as 6.2 angstrom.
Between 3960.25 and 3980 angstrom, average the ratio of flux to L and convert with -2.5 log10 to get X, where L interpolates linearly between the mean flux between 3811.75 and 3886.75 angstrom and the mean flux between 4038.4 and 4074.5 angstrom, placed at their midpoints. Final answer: 0.18 mag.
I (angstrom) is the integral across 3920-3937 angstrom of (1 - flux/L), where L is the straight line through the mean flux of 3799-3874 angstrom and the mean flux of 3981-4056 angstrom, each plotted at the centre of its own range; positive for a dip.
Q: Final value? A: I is 4.8 angstrom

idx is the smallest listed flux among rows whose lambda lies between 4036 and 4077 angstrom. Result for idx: 20.46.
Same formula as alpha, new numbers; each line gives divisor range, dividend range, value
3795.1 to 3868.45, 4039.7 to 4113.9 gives 1.32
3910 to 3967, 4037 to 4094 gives 1.31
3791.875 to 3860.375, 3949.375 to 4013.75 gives 1.26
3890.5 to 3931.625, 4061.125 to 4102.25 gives 1.22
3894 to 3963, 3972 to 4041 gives 1.25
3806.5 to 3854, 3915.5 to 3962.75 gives 1.09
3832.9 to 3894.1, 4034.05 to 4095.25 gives 1.22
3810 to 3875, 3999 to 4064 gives 1.30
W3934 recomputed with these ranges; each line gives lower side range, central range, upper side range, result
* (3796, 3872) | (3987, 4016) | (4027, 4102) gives -2.38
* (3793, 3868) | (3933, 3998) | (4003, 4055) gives 7.44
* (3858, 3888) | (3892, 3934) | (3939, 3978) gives 4.15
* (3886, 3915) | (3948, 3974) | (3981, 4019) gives 3.08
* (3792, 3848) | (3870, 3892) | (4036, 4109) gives -2.73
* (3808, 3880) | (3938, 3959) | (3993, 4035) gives 1.79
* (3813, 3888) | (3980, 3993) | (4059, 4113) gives -0.89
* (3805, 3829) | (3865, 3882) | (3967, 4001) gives -4.19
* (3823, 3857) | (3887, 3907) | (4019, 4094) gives -1.67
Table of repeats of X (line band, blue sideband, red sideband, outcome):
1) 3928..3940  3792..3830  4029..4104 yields 0.45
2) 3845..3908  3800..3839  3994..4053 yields -0.12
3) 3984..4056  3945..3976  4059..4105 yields -0.14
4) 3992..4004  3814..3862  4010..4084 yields -0.09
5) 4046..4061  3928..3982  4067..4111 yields -0.10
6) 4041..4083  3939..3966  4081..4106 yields -0.07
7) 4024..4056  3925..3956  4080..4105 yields -0.16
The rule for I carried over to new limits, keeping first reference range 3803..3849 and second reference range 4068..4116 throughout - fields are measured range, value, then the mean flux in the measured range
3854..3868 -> -3.5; 23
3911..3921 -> -0.5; 20.1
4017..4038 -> -2.1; 23.1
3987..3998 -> -1.4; 23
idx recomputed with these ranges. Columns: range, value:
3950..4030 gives 16.7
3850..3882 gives 17.59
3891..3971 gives 10.92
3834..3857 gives 14.12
